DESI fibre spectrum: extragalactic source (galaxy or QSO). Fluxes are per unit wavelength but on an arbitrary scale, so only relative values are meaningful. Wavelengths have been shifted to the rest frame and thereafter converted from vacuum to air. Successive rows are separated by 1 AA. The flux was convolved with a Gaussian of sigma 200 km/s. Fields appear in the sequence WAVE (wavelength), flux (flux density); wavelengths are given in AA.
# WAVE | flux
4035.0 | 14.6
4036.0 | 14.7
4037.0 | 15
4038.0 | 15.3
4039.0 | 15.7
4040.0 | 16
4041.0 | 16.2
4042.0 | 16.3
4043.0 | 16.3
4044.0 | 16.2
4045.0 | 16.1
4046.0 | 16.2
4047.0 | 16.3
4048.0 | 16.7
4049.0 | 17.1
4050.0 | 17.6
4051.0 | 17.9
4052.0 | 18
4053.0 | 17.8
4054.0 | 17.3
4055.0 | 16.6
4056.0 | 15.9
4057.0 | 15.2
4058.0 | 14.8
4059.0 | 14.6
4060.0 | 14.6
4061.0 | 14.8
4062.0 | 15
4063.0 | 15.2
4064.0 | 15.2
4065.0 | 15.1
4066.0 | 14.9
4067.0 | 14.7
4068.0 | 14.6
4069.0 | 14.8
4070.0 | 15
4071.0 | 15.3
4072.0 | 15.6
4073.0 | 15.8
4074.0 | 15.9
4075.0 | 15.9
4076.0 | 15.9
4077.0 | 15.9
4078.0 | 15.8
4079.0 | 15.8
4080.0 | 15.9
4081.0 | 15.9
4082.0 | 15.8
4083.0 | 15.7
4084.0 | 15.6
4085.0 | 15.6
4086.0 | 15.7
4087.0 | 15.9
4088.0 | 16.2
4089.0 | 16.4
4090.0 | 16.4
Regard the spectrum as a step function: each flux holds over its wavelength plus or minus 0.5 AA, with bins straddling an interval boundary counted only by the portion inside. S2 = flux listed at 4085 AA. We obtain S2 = 15.6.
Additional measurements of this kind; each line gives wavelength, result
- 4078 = 15.8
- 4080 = 15.9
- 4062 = 15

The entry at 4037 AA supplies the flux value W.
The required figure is 15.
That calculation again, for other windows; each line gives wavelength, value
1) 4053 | 17.8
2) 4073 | 15.8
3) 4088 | 16.2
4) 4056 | 15.9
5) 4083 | 15.7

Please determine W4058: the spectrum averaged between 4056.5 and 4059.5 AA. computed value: 14.9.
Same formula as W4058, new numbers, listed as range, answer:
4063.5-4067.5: 15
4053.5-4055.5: 17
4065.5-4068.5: 14.7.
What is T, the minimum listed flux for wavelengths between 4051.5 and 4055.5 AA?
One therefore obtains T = 16.6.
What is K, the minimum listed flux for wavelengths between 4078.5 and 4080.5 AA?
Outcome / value 15.8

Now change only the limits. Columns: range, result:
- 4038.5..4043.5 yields 15.7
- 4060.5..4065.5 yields 14.8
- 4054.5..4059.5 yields 14.6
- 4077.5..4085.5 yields 15.6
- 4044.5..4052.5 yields 16.1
